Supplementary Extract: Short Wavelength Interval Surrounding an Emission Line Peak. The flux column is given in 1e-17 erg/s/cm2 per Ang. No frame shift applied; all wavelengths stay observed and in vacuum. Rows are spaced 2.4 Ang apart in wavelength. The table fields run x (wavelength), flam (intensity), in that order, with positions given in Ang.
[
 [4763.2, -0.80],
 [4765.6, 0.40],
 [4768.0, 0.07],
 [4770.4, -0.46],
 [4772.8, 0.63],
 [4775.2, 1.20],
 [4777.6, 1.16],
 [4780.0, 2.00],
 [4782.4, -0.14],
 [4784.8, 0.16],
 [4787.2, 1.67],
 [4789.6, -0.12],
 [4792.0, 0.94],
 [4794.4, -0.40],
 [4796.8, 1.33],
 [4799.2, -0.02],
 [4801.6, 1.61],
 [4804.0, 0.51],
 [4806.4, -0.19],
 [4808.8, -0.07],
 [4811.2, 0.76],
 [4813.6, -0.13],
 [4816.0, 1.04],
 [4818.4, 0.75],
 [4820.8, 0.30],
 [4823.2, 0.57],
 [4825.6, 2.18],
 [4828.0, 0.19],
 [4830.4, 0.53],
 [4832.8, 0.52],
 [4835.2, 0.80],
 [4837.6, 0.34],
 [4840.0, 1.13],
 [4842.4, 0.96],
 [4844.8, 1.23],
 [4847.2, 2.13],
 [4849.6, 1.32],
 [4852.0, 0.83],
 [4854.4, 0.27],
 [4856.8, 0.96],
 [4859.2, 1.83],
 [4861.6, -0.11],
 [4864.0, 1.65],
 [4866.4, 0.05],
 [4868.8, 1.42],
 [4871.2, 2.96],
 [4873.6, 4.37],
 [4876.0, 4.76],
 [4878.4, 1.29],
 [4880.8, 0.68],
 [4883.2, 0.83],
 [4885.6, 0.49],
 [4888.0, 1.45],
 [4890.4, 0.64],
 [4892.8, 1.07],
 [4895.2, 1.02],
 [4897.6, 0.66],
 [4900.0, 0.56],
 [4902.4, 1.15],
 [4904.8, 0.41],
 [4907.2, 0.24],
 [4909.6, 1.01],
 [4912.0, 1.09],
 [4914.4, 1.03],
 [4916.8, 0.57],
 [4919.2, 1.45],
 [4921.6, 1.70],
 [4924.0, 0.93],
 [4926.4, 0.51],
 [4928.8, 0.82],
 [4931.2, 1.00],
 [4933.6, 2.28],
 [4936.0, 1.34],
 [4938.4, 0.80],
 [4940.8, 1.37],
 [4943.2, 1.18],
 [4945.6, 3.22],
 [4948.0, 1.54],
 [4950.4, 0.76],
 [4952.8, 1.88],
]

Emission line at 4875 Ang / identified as [O II]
